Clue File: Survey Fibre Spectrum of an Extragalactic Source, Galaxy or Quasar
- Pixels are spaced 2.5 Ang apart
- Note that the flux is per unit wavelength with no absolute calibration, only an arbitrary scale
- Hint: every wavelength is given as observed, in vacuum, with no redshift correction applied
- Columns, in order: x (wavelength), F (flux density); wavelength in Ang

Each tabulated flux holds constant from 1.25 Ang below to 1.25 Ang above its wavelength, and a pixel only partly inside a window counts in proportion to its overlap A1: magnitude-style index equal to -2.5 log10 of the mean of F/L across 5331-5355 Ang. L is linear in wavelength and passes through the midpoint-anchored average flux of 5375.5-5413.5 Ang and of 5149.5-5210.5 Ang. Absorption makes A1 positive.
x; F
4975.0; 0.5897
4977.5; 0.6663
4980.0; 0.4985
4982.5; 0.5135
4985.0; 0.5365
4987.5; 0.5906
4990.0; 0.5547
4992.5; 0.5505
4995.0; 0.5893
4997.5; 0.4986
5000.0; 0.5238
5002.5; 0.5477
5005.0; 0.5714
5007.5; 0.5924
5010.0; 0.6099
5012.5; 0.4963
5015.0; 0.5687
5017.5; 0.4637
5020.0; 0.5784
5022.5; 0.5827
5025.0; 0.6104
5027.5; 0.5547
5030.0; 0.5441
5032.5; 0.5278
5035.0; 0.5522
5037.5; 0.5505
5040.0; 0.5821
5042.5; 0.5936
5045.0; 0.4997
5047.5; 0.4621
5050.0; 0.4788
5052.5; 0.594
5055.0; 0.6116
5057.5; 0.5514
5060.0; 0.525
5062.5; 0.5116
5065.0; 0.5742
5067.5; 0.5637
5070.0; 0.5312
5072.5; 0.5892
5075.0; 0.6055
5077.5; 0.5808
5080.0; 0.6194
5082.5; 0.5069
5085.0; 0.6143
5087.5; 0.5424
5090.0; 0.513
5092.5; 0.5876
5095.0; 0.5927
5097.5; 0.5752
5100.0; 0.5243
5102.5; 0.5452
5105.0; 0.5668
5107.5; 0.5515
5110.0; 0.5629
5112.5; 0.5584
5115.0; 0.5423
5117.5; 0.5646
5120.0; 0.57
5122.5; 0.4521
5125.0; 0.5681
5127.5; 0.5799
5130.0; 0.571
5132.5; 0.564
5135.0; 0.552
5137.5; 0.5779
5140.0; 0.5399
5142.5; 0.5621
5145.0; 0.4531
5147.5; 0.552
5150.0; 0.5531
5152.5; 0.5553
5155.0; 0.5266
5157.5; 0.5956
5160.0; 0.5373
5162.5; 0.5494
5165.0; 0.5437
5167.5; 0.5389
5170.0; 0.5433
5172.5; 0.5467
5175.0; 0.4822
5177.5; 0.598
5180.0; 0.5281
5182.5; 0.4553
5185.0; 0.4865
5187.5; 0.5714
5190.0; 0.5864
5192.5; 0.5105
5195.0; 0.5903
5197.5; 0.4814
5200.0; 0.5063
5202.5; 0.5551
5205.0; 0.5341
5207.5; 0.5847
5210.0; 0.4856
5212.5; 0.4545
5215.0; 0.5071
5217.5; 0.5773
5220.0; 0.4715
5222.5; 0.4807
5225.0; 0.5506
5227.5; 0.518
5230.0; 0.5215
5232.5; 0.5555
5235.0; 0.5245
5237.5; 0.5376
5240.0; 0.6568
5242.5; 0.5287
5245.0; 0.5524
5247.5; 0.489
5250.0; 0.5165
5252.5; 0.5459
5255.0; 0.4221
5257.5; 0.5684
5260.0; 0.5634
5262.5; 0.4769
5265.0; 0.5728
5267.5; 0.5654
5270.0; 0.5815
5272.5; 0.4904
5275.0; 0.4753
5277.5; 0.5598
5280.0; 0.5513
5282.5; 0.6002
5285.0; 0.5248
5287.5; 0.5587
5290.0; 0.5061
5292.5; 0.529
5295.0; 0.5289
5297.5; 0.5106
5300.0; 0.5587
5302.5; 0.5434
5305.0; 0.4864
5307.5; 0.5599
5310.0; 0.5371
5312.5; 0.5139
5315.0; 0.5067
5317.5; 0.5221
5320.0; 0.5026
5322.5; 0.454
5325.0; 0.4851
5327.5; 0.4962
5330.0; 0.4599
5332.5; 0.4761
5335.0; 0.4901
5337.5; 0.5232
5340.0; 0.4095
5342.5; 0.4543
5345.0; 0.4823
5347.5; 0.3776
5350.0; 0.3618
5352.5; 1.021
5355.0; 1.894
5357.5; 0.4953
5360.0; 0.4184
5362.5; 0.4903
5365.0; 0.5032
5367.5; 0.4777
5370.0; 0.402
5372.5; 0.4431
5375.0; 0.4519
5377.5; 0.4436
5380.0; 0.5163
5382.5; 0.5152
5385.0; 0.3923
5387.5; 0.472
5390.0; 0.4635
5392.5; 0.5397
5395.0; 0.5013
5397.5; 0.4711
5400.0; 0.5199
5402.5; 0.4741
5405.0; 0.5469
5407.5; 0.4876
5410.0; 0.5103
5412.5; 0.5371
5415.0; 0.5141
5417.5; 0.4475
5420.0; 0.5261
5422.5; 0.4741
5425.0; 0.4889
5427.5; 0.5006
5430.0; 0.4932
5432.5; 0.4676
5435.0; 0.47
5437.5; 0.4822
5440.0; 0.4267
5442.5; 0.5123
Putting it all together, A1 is -0.16 mag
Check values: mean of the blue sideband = 0.538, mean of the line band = 0.582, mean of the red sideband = 0.492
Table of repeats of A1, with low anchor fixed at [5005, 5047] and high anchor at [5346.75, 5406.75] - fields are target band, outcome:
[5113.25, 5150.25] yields 0.014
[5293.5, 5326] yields 0.071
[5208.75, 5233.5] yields 0.084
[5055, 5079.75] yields -0.018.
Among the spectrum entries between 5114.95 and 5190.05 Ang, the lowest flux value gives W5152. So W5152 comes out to 0.4521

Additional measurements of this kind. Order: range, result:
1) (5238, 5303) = 0.4221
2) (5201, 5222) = 0.4545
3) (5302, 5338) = 0.454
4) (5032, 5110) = 0.4621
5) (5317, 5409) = 0.3618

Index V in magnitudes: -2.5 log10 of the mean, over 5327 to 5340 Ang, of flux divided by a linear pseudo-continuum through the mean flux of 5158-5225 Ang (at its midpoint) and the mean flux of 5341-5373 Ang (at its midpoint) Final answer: 0.227 mag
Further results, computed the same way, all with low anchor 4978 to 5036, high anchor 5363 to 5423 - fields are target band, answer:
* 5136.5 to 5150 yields -0.02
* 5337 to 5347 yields 0.09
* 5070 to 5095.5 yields -0.07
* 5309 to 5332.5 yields 0.00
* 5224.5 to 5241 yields -0.08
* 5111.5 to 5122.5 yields -0.03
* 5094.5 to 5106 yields -0.05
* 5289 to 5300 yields -0.05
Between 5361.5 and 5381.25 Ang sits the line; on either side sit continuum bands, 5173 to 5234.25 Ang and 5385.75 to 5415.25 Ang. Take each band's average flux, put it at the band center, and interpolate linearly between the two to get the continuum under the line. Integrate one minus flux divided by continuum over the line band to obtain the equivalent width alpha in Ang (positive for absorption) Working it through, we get 1.5 Ang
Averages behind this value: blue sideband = 0.525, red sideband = 0.501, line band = 0.466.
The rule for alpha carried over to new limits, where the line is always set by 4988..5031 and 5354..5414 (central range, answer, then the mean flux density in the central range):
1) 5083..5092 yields -0.1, 0.555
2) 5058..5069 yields 0.2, 0.544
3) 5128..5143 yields -0.4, 0.562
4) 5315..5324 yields 0.7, 0.495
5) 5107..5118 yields -0.1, 0.556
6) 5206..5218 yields 0.6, 0.519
